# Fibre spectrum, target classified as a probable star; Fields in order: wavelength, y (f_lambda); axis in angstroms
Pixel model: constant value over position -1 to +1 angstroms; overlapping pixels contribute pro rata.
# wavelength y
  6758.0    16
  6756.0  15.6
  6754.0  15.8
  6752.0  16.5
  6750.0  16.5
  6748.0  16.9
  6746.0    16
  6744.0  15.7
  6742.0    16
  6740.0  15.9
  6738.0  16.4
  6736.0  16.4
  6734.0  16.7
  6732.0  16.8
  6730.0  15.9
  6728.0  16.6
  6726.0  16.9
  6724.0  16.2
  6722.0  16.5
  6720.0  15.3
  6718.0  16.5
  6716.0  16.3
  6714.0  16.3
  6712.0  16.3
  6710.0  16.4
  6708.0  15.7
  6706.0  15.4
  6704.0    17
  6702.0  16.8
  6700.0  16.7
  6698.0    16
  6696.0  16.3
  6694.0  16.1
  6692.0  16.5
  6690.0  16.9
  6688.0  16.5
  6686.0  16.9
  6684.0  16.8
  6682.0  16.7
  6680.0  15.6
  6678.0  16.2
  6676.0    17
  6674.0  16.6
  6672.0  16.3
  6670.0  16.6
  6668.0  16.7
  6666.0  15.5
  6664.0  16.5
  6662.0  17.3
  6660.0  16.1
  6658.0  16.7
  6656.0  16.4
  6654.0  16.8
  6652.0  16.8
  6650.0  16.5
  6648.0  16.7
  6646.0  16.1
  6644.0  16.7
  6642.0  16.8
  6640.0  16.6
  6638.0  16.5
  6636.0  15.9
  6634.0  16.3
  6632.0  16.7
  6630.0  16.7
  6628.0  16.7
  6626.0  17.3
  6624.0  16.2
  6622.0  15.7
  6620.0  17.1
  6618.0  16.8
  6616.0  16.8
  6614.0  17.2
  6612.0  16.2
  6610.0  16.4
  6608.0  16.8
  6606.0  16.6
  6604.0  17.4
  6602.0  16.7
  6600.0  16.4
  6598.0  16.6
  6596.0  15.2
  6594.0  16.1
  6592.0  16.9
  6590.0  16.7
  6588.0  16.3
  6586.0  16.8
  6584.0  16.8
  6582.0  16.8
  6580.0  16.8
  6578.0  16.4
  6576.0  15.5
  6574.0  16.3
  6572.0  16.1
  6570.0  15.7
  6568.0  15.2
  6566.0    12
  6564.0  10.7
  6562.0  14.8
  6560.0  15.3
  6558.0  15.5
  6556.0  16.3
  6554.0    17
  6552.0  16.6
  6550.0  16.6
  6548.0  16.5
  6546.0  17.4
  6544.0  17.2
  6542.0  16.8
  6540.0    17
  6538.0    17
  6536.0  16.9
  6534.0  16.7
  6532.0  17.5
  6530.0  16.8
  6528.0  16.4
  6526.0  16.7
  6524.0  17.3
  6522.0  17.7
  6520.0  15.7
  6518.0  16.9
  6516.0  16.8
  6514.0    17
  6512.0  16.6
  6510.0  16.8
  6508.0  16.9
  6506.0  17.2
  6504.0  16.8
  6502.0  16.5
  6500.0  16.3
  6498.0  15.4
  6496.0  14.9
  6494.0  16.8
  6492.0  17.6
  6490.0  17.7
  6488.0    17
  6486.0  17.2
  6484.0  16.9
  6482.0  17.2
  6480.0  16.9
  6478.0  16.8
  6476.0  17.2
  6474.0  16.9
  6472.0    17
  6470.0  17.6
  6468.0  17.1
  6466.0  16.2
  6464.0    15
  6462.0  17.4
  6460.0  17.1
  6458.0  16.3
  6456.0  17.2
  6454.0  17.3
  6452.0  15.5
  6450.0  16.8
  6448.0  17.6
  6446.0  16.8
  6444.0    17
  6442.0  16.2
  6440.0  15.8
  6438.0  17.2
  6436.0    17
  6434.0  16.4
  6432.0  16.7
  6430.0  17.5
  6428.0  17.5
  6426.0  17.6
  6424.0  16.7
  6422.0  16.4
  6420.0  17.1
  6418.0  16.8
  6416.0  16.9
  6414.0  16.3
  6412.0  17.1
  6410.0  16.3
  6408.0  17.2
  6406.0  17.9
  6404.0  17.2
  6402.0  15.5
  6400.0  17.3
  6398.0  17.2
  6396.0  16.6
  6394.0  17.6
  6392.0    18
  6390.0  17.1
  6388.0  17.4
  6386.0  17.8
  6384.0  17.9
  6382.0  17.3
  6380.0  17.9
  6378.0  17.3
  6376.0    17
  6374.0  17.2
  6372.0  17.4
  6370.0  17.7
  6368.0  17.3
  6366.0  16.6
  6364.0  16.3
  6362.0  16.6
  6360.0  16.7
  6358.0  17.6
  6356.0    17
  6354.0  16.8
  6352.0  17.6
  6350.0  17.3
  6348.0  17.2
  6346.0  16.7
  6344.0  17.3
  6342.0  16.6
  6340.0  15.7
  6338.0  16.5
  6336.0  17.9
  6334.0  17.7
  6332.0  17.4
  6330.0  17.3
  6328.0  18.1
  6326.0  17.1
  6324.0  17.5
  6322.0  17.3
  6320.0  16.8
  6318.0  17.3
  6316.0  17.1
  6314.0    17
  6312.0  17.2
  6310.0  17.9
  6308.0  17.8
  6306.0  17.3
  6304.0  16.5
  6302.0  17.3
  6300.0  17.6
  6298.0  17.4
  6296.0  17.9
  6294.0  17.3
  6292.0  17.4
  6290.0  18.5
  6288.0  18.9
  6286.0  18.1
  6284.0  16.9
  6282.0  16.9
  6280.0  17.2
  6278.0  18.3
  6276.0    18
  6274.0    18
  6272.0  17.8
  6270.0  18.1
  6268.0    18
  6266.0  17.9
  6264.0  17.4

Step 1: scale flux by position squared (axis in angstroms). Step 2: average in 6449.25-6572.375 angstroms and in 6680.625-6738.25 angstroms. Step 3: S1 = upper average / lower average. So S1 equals 1.1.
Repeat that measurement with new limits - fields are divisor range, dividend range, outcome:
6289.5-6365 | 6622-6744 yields 1.06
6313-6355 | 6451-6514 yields 1.02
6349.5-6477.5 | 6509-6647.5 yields 1.02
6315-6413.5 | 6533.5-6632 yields 1.01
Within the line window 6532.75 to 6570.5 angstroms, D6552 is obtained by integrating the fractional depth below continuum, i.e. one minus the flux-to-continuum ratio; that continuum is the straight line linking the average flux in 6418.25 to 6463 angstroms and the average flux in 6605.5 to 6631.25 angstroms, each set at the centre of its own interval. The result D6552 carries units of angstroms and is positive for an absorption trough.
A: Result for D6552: 1.96 angstroms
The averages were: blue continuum 16.9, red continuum 16.7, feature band 15.9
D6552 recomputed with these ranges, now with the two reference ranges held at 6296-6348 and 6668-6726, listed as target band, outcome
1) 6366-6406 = -0.5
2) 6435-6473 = 0.4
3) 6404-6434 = 0.0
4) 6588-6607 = 0.1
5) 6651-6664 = -0.2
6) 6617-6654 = -0.1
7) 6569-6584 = 0.4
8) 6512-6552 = -0.3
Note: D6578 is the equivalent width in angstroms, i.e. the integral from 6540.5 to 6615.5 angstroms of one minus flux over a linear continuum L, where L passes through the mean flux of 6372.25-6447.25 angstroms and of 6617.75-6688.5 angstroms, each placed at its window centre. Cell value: 2.5 angstroms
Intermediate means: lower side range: 17.1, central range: 16.1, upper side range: 16.5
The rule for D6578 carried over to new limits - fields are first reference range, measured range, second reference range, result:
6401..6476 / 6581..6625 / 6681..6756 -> -0.1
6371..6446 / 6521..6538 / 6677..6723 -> -0.2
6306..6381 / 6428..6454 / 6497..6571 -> -0.1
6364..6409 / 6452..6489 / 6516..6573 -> -0.4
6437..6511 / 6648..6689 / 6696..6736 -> -0.3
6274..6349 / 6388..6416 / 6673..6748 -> 0.2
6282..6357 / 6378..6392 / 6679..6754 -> -0.3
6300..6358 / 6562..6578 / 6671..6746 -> 1.9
